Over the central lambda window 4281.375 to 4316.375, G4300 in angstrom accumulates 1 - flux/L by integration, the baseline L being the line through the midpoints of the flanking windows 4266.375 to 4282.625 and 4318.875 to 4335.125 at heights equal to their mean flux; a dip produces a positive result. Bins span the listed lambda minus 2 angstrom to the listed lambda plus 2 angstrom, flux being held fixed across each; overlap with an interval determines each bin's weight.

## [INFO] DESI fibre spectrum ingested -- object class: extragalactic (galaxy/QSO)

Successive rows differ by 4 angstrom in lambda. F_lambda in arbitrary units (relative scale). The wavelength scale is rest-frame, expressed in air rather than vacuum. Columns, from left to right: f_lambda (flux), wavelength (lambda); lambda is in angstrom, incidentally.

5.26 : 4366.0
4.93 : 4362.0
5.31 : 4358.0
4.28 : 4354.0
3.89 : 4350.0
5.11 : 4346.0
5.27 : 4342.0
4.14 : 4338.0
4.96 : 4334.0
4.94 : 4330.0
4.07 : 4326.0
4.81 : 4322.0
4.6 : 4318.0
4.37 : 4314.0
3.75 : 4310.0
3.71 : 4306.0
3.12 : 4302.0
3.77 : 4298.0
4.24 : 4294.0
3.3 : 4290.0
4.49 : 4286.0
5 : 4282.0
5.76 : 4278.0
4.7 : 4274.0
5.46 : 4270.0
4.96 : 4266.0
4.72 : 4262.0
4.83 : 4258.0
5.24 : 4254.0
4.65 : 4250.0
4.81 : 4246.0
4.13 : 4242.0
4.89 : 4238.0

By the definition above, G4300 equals 7.3 angstrom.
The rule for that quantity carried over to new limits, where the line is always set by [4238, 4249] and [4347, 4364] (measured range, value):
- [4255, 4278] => -2.22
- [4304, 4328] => 2.03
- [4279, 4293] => 0.67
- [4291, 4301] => 1.63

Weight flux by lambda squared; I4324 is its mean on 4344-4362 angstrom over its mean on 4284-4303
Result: 1.26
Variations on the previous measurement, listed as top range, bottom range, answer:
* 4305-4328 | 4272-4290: 0.90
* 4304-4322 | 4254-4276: 0.86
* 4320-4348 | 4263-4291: 1.01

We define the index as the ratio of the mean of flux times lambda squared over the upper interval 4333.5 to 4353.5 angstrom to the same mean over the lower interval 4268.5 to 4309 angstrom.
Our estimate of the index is 1.10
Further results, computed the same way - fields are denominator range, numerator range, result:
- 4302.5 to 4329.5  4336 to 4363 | 1.14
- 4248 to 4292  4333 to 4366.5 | 1.03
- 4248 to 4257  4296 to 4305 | 0.72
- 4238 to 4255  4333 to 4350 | 1.06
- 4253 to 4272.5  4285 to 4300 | 0.79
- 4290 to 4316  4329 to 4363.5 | 1.28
